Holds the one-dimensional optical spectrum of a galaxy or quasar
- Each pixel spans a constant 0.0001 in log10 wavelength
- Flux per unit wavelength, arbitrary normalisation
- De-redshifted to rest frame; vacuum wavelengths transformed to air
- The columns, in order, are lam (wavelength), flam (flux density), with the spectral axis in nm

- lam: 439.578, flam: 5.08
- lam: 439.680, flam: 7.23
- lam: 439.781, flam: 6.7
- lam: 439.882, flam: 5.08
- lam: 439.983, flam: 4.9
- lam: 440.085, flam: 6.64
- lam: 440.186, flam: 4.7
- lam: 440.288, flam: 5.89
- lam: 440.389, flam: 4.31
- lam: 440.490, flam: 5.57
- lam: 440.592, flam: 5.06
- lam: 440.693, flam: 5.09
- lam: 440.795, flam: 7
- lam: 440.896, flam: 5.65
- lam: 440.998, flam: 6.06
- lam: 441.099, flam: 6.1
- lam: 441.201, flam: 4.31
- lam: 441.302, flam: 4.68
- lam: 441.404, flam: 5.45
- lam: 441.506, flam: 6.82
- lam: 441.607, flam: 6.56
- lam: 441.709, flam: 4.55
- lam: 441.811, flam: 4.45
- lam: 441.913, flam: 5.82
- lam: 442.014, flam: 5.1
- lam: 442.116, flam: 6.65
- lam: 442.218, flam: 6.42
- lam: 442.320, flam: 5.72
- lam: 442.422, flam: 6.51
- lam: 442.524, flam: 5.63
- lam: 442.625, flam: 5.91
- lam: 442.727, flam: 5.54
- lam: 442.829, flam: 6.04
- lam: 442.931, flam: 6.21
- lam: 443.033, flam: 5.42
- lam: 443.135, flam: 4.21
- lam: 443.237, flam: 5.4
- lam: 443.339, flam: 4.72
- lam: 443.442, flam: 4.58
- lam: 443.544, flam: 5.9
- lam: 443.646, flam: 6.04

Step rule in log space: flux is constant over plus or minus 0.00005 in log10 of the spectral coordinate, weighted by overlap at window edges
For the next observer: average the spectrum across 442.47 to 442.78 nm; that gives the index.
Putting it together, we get 5.72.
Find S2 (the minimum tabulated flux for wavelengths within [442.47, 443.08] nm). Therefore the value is 5.42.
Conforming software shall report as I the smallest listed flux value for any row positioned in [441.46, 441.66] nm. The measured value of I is 6.56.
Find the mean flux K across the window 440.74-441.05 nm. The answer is 6.22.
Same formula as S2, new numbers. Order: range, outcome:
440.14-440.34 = 4.7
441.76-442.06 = 4.45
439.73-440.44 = 4.31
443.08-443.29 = 4.21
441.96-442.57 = 5.1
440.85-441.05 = 5.65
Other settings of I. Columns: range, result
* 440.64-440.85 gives 5.09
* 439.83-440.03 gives 4.9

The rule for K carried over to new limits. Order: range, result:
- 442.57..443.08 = 5.83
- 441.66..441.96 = 4.92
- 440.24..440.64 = 5.21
